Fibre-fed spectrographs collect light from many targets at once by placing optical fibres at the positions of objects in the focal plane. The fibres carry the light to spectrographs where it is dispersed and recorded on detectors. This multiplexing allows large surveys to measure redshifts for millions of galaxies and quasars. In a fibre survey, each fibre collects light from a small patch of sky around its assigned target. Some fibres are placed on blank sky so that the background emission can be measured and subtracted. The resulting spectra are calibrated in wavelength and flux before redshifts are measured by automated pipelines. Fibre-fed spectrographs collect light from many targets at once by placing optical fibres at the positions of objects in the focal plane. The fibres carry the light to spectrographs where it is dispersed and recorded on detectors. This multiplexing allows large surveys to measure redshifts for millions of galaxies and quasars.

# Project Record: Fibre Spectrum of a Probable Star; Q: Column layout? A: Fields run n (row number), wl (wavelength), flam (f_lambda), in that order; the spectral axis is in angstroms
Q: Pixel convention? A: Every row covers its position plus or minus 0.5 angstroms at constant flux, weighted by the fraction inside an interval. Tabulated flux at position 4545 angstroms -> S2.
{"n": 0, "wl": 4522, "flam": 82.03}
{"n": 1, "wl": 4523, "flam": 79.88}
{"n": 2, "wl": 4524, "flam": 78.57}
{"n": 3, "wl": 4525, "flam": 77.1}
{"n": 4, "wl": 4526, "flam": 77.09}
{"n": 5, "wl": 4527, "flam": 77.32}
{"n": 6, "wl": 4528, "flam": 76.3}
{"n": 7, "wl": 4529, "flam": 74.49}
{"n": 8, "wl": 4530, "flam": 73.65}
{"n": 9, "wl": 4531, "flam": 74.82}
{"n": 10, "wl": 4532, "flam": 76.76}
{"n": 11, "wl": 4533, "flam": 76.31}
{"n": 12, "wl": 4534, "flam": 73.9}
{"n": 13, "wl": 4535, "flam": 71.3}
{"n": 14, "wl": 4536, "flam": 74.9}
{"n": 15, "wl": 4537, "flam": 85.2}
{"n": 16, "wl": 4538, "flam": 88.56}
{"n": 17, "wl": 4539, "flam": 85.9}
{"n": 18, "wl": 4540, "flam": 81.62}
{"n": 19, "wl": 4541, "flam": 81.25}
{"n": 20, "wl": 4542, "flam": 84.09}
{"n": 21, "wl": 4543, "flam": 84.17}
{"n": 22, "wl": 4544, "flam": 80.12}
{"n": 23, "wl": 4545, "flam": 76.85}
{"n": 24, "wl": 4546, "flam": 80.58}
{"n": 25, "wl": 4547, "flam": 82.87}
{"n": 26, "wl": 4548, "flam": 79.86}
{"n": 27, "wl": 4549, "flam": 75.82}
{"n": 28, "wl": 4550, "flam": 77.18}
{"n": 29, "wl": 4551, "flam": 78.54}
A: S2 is 76.85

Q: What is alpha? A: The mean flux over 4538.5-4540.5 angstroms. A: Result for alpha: 83.8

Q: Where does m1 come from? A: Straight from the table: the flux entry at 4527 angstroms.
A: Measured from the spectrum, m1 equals 77.32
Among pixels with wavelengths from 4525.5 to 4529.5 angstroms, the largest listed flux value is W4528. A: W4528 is 77.32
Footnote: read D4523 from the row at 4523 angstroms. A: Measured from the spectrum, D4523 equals 79.88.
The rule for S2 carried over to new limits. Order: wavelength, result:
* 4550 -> 77.18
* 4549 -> 75.82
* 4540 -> 81.62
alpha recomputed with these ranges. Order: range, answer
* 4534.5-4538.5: 80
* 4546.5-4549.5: 79.5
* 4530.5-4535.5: 74.6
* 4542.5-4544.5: 82.1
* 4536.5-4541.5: 84.5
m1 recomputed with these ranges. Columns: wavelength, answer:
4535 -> 71.3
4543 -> 84.17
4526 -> 77.09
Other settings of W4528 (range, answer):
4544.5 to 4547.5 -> 82.87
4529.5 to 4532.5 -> 76.76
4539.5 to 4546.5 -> 84.17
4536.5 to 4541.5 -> 88.56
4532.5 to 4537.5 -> 85.2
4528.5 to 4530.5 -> 74.49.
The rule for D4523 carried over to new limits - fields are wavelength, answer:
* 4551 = 78.54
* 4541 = 81.25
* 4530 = 73.65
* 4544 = 80.12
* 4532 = 76.76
